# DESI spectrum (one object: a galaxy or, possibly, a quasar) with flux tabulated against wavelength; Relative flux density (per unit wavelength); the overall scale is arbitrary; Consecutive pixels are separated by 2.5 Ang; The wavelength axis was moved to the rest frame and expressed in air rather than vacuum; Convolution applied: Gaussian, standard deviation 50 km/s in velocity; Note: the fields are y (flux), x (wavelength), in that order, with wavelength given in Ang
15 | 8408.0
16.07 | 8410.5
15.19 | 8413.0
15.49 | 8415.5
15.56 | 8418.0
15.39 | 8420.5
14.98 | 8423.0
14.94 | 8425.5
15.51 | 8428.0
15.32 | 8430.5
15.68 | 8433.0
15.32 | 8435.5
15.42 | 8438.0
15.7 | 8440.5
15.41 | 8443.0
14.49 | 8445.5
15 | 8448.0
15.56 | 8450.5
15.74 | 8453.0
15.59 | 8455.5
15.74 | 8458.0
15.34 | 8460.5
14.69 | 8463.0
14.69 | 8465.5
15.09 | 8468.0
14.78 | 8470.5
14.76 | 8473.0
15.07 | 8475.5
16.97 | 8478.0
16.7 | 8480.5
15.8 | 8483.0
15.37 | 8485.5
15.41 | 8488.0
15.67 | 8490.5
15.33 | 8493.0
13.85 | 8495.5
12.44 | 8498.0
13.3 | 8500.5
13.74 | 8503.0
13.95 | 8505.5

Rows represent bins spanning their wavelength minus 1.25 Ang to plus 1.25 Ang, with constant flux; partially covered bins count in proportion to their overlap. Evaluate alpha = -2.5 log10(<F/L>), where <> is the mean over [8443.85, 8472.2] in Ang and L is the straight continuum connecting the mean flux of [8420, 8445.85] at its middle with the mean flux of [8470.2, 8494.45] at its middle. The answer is 0.02 mag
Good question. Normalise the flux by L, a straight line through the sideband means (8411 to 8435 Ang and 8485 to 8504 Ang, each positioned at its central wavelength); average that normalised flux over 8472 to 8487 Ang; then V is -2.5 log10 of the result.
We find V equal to -0.09 mag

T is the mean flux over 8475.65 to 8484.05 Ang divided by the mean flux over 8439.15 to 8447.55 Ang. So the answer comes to 1.07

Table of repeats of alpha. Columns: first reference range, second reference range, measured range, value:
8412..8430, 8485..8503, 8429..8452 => -0.02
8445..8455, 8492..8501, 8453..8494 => -0.07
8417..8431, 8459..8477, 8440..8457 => -0.02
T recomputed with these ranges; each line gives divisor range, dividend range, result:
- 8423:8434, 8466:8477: 0.98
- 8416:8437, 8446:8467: 0.99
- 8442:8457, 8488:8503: 0.93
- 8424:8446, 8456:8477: 0.98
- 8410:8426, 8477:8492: 1.04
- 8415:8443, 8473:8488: 1.03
